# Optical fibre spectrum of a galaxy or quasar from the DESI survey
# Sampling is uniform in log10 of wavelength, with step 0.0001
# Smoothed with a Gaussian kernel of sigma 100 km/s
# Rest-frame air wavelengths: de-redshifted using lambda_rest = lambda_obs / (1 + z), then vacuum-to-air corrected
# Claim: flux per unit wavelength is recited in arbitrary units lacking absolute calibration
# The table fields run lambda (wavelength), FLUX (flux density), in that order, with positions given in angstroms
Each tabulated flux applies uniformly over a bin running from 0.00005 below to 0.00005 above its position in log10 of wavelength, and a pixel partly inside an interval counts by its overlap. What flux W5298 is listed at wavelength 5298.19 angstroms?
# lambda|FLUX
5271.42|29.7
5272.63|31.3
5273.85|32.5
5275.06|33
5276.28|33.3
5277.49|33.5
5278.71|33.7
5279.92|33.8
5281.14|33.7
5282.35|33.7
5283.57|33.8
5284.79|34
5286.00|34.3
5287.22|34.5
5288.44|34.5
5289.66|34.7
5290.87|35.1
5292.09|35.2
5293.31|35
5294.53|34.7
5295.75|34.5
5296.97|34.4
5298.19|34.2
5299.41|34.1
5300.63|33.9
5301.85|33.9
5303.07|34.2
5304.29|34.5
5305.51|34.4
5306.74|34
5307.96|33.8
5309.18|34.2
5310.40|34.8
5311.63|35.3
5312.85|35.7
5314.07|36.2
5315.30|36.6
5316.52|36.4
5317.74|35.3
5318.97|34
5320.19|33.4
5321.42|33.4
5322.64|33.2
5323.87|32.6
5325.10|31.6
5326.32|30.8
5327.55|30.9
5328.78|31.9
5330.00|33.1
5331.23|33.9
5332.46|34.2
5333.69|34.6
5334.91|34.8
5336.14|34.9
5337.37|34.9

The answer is 34.2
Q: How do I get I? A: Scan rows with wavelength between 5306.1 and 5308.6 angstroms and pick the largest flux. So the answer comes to 34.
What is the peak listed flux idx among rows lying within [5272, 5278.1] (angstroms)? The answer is 33.5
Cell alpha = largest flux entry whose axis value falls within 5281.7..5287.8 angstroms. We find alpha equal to 34.5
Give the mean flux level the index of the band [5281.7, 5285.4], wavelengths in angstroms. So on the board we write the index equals 33.9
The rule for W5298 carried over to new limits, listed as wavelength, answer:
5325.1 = 31.6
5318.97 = 34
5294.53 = 34.7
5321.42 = 33.4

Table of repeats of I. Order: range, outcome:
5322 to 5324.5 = 33.2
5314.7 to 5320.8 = 36.6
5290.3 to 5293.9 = 35.2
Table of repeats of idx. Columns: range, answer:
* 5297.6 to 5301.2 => 34.2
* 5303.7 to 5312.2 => 35.3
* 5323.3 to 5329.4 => 32.6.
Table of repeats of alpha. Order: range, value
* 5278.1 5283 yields 33.8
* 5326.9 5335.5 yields 34.8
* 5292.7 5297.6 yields 35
